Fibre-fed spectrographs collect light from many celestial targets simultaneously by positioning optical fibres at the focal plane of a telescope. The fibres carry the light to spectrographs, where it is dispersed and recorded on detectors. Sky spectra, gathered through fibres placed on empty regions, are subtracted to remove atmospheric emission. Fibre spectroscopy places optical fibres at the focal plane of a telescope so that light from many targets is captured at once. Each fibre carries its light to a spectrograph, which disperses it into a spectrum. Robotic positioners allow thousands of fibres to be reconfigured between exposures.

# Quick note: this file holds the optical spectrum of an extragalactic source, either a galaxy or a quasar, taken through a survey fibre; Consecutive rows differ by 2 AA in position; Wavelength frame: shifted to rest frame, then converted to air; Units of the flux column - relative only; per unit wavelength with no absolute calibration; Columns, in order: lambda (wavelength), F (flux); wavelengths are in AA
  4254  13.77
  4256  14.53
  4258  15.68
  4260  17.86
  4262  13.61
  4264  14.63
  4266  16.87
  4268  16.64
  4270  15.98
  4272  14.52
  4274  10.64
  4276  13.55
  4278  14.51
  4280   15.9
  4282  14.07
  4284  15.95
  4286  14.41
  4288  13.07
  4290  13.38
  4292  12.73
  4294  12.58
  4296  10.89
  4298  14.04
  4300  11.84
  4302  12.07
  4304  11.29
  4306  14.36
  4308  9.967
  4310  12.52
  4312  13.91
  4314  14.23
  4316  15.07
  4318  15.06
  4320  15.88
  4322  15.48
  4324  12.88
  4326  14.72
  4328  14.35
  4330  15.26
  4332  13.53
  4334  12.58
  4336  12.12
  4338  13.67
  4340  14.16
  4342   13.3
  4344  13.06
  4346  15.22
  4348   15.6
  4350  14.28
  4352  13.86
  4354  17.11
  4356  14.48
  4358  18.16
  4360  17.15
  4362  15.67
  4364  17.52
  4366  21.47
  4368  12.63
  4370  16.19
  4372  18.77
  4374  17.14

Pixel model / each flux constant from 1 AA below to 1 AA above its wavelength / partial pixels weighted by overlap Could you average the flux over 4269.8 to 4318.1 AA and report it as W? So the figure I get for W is 13.4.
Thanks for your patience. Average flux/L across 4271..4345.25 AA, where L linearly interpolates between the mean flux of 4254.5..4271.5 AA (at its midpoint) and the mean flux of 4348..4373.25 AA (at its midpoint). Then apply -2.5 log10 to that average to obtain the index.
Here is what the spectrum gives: 0.18 mag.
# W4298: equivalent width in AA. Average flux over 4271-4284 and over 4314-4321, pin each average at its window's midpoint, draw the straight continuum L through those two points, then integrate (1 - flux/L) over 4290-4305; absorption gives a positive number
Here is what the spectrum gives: 2.4 AA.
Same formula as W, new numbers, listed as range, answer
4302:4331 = 13.9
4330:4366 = 15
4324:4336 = 13.8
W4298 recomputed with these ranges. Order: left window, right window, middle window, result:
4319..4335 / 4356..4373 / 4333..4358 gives 2.2 AA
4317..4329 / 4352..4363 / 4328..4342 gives 1.5 AA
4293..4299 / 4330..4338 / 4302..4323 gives -1.5 AA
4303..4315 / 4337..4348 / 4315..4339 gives -1.5 AA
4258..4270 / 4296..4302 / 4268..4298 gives 0.4 AA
